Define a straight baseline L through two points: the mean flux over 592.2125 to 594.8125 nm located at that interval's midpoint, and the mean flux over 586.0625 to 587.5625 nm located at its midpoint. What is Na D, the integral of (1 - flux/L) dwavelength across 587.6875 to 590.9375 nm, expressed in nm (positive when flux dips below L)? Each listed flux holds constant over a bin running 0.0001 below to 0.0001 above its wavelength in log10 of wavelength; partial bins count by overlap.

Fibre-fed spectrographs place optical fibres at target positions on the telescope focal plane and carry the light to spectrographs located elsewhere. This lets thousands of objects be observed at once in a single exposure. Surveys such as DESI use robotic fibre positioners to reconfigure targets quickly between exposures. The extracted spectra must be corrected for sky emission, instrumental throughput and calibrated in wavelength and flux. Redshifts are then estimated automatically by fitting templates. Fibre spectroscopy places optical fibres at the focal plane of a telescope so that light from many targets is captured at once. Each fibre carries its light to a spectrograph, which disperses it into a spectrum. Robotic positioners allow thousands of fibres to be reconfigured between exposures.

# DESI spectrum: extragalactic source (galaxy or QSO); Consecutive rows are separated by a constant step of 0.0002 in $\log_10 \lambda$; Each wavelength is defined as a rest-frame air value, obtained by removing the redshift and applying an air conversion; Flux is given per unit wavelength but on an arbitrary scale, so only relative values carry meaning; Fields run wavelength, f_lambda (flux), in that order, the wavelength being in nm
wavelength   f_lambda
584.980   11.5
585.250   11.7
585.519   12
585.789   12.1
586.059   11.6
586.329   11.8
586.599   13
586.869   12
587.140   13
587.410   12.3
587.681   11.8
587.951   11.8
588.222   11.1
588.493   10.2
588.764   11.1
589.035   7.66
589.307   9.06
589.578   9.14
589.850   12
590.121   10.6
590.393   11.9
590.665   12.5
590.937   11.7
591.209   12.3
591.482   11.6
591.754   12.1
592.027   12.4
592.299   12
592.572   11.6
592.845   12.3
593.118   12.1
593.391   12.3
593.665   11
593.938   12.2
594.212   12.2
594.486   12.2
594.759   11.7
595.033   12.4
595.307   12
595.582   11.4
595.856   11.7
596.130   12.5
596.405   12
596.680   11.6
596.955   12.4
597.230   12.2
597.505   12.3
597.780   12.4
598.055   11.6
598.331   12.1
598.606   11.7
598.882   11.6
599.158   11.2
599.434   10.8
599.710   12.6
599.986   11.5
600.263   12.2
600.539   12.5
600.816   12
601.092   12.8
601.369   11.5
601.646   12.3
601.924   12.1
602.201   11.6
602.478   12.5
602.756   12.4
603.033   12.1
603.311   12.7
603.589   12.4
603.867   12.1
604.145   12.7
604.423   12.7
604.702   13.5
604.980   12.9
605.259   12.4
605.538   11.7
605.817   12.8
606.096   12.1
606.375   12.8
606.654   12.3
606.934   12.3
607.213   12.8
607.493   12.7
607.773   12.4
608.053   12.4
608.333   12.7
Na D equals 0.39 nm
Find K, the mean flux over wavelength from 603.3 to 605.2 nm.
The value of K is 12.7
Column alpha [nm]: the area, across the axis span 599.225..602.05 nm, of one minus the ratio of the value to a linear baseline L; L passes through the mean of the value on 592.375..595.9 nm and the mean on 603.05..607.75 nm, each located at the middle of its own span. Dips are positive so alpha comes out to 0.06 nm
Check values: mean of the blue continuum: 11.9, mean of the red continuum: 12.5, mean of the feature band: 12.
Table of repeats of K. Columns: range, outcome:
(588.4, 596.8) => 11.5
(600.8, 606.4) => 12.4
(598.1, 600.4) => 11.7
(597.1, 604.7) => 12.1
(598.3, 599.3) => 11.6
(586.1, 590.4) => 11.1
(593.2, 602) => 12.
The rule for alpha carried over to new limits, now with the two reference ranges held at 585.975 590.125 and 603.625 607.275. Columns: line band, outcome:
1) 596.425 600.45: 0.03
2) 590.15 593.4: -0.16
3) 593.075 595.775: -0.07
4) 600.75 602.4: 0.02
